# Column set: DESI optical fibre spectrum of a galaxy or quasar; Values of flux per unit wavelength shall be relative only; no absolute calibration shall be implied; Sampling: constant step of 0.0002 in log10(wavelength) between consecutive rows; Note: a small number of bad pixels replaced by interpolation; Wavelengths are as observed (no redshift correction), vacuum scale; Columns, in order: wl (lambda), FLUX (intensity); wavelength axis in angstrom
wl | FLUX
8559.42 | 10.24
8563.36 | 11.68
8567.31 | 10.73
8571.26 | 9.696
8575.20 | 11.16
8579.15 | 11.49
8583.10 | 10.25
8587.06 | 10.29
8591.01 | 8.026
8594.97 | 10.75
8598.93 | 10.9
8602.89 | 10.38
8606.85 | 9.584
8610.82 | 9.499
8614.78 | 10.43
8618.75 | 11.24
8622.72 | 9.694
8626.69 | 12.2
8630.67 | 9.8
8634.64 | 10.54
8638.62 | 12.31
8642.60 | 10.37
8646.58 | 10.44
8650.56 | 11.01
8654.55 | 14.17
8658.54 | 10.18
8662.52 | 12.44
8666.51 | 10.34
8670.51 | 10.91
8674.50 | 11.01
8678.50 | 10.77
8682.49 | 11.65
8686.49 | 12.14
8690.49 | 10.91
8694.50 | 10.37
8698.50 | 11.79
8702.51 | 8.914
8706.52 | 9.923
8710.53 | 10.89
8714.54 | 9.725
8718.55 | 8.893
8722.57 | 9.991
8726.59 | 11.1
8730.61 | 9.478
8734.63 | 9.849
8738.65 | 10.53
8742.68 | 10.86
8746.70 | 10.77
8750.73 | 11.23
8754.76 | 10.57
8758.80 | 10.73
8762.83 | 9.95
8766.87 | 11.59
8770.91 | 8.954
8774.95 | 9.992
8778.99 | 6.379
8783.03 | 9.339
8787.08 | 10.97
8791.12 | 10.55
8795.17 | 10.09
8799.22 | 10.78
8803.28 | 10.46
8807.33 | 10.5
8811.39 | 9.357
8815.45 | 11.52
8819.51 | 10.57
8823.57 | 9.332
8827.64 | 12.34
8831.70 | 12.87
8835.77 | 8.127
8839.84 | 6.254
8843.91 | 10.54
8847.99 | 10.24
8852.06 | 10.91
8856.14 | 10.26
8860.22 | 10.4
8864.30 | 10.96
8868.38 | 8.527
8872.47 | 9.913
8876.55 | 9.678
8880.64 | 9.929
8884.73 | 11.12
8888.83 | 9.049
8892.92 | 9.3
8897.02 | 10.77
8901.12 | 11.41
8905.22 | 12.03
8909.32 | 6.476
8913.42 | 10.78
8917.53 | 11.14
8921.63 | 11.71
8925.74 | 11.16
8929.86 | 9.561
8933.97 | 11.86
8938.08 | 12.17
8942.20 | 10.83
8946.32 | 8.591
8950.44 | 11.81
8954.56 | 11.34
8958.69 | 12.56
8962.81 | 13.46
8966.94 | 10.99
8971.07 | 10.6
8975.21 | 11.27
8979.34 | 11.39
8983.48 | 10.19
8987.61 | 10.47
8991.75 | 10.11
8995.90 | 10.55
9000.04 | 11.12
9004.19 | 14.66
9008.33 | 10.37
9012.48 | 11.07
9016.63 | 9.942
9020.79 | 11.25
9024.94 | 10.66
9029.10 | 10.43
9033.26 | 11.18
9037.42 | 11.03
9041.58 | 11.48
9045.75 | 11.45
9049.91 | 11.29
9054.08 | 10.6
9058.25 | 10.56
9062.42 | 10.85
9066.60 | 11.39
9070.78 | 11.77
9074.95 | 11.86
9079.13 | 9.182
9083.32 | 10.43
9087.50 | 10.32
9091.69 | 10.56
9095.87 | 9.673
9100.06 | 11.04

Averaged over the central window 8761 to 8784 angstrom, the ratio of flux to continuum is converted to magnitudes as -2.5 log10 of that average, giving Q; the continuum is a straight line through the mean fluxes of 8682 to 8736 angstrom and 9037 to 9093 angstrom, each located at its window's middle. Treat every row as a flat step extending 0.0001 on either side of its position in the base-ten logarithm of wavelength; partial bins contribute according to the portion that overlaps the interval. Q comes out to 0.12 mag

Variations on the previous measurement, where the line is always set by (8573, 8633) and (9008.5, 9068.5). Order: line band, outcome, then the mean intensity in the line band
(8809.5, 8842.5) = 0.06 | 10.1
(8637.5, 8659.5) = -0.10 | 11.4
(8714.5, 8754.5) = 0.03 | 10.3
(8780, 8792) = 0.07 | 9.94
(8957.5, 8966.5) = -0.17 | 12.7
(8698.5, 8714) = 0.04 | 10.1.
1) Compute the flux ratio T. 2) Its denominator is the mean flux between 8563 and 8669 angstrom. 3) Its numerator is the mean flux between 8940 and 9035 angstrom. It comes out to 1.0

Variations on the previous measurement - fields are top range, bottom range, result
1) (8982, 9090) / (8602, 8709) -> 1.01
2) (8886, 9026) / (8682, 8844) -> 1.06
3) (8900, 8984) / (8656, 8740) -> 1.04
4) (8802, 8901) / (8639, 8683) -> 0.90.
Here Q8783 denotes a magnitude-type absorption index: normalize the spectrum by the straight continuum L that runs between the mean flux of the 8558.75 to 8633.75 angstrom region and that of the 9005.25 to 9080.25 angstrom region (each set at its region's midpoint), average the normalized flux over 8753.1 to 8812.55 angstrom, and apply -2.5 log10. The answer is 0.07 mag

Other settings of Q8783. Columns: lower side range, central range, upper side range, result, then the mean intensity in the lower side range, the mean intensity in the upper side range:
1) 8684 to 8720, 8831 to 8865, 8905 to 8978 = 0.09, 10.4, 11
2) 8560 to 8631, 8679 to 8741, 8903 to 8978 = 0.02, 10.4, 11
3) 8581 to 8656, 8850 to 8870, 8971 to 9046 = 0.06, 10.6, 11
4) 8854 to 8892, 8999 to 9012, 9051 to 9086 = -0.14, 9.96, 10.8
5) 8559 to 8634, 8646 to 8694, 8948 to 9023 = -0.07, 10.4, 11.3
